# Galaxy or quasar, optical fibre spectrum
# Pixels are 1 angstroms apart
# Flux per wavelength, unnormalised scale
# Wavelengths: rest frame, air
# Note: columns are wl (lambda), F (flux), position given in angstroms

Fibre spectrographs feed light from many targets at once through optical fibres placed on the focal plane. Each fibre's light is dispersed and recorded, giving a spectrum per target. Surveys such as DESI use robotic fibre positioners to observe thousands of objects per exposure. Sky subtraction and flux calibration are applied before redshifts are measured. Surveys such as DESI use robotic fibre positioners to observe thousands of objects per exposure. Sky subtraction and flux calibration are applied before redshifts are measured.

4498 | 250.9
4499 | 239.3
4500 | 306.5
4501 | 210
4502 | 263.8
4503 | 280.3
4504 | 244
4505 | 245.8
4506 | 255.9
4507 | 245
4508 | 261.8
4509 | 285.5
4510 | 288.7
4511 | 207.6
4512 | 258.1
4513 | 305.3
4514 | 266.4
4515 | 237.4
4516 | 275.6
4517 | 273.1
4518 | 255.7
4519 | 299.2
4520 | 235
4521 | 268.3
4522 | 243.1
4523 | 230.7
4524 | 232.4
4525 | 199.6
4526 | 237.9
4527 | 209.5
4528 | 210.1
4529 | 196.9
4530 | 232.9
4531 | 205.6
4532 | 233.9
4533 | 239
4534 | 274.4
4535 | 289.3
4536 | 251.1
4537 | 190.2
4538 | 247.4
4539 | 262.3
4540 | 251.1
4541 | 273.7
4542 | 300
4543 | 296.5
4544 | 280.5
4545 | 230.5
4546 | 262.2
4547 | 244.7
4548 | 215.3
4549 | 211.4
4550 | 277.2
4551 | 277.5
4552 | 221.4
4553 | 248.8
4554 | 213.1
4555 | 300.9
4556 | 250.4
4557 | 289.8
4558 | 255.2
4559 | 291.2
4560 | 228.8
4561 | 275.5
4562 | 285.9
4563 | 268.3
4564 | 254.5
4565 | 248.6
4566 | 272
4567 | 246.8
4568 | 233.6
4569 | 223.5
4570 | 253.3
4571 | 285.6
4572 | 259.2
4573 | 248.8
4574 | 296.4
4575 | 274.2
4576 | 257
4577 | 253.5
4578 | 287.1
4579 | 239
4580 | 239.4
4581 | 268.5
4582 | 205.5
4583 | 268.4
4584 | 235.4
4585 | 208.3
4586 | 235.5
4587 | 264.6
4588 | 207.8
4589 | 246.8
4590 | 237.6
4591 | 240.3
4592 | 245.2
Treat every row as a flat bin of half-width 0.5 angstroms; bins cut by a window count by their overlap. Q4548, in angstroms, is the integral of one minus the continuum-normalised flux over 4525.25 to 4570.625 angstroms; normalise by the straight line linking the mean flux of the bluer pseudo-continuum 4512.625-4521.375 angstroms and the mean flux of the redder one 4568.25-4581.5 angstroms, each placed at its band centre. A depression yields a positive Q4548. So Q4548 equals 2.3 angstroms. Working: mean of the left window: 268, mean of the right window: 260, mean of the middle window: 250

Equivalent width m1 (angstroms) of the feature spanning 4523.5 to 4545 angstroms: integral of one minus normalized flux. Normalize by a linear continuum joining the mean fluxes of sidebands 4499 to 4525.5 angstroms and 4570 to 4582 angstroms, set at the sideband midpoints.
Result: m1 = 1.2 angstroms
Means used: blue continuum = 256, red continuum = 262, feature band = 243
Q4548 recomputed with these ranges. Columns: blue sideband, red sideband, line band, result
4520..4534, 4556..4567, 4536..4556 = -0.3 angstroms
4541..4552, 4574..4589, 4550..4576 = -0.7 angstroms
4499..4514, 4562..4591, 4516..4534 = 1.4 angstroms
